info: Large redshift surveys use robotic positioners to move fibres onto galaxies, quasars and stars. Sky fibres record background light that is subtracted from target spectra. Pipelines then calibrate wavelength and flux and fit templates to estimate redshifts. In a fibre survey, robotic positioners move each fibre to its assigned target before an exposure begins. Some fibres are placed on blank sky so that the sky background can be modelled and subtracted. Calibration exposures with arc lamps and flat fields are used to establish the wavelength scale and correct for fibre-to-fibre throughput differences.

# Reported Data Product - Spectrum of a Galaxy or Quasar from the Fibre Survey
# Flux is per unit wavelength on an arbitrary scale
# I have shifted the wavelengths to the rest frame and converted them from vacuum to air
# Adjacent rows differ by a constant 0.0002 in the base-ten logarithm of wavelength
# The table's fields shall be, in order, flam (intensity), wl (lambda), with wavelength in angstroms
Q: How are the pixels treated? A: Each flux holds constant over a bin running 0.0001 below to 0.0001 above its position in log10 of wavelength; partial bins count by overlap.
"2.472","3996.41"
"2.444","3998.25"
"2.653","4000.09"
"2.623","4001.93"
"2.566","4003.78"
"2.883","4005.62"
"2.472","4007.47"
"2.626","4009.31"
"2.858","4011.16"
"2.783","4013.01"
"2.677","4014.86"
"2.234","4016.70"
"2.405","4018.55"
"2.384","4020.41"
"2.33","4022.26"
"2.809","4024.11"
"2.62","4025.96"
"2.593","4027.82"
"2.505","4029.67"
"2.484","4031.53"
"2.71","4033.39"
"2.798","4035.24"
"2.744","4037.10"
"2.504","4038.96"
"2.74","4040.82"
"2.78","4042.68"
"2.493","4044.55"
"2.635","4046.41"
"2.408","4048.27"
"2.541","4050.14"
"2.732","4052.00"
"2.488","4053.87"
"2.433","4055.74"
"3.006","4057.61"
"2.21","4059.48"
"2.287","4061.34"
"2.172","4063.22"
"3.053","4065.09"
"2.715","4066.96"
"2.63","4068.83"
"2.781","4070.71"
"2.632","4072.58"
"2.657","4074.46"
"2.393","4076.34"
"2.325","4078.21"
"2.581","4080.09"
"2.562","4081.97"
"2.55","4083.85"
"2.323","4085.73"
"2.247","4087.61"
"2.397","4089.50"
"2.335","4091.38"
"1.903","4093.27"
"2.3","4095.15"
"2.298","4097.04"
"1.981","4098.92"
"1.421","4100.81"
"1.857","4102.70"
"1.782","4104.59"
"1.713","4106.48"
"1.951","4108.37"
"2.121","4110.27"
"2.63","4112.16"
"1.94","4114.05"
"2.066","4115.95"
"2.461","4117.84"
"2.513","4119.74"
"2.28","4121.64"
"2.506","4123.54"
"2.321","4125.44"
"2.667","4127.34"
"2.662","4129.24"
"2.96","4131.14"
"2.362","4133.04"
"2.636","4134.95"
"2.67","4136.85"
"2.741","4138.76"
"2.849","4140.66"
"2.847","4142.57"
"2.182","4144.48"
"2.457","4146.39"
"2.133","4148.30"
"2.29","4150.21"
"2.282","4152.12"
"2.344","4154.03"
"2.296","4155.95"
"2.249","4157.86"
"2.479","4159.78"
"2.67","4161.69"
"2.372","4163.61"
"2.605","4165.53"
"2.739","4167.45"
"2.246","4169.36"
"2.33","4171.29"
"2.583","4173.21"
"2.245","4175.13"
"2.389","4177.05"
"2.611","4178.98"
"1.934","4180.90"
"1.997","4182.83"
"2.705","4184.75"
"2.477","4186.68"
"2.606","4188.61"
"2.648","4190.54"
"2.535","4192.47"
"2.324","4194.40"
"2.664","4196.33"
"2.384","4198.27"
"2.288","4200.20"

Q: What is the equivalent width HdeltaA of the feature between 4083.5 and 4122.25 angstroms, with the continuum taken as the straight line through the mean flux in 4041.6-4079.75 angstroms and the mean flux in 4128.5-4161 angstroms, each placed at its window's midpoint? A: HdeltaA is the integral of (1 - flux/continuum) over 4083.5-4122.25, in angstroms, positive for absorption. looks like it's 6.0 angstroms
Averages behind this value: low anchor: 2.57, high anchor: 2.5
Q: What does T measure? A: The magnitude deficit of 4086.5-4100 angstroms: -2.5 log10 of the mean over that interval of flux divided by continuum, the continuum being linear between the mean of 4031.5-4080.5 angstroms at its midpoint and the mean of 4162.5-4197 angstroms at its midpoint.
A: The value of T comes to 0.16 mag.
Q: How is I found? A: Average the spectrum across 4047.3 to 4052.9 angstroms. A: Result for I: 2.56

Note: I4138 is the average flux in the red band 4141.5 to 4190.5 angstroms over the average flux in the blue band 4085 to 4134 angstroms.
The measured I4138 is 1.08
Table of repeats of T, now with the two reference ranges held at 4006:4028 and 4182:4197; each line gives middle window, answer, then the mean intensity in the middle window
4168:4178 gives 0.057 mag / 2.38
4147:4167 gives 0.057 mag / 2.38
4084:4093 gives 0.102 mag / 2.31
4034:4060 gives -0.023 mag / 2.62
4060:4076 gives -0.020 mag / 2.6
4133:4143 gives -0.077 mag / 2.7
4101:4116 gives 0.270 mag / 1.97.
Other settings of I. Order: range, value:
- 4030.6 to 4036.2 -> 2.67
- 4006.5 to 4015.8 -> 2.68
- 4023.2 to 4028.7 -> 2.67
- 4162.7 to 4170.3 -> 2.49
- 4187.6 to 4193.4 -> 2.59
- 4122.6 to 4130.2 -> 2.54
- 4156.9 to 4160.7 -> 2.36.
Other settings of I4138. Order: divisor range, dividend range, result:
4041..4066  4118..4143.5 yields 1.02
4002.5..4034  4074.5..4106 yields 0.86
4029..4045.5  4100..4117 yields 0.74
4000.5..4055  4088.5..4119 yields 0.80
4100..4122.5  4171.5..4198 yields 1.18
